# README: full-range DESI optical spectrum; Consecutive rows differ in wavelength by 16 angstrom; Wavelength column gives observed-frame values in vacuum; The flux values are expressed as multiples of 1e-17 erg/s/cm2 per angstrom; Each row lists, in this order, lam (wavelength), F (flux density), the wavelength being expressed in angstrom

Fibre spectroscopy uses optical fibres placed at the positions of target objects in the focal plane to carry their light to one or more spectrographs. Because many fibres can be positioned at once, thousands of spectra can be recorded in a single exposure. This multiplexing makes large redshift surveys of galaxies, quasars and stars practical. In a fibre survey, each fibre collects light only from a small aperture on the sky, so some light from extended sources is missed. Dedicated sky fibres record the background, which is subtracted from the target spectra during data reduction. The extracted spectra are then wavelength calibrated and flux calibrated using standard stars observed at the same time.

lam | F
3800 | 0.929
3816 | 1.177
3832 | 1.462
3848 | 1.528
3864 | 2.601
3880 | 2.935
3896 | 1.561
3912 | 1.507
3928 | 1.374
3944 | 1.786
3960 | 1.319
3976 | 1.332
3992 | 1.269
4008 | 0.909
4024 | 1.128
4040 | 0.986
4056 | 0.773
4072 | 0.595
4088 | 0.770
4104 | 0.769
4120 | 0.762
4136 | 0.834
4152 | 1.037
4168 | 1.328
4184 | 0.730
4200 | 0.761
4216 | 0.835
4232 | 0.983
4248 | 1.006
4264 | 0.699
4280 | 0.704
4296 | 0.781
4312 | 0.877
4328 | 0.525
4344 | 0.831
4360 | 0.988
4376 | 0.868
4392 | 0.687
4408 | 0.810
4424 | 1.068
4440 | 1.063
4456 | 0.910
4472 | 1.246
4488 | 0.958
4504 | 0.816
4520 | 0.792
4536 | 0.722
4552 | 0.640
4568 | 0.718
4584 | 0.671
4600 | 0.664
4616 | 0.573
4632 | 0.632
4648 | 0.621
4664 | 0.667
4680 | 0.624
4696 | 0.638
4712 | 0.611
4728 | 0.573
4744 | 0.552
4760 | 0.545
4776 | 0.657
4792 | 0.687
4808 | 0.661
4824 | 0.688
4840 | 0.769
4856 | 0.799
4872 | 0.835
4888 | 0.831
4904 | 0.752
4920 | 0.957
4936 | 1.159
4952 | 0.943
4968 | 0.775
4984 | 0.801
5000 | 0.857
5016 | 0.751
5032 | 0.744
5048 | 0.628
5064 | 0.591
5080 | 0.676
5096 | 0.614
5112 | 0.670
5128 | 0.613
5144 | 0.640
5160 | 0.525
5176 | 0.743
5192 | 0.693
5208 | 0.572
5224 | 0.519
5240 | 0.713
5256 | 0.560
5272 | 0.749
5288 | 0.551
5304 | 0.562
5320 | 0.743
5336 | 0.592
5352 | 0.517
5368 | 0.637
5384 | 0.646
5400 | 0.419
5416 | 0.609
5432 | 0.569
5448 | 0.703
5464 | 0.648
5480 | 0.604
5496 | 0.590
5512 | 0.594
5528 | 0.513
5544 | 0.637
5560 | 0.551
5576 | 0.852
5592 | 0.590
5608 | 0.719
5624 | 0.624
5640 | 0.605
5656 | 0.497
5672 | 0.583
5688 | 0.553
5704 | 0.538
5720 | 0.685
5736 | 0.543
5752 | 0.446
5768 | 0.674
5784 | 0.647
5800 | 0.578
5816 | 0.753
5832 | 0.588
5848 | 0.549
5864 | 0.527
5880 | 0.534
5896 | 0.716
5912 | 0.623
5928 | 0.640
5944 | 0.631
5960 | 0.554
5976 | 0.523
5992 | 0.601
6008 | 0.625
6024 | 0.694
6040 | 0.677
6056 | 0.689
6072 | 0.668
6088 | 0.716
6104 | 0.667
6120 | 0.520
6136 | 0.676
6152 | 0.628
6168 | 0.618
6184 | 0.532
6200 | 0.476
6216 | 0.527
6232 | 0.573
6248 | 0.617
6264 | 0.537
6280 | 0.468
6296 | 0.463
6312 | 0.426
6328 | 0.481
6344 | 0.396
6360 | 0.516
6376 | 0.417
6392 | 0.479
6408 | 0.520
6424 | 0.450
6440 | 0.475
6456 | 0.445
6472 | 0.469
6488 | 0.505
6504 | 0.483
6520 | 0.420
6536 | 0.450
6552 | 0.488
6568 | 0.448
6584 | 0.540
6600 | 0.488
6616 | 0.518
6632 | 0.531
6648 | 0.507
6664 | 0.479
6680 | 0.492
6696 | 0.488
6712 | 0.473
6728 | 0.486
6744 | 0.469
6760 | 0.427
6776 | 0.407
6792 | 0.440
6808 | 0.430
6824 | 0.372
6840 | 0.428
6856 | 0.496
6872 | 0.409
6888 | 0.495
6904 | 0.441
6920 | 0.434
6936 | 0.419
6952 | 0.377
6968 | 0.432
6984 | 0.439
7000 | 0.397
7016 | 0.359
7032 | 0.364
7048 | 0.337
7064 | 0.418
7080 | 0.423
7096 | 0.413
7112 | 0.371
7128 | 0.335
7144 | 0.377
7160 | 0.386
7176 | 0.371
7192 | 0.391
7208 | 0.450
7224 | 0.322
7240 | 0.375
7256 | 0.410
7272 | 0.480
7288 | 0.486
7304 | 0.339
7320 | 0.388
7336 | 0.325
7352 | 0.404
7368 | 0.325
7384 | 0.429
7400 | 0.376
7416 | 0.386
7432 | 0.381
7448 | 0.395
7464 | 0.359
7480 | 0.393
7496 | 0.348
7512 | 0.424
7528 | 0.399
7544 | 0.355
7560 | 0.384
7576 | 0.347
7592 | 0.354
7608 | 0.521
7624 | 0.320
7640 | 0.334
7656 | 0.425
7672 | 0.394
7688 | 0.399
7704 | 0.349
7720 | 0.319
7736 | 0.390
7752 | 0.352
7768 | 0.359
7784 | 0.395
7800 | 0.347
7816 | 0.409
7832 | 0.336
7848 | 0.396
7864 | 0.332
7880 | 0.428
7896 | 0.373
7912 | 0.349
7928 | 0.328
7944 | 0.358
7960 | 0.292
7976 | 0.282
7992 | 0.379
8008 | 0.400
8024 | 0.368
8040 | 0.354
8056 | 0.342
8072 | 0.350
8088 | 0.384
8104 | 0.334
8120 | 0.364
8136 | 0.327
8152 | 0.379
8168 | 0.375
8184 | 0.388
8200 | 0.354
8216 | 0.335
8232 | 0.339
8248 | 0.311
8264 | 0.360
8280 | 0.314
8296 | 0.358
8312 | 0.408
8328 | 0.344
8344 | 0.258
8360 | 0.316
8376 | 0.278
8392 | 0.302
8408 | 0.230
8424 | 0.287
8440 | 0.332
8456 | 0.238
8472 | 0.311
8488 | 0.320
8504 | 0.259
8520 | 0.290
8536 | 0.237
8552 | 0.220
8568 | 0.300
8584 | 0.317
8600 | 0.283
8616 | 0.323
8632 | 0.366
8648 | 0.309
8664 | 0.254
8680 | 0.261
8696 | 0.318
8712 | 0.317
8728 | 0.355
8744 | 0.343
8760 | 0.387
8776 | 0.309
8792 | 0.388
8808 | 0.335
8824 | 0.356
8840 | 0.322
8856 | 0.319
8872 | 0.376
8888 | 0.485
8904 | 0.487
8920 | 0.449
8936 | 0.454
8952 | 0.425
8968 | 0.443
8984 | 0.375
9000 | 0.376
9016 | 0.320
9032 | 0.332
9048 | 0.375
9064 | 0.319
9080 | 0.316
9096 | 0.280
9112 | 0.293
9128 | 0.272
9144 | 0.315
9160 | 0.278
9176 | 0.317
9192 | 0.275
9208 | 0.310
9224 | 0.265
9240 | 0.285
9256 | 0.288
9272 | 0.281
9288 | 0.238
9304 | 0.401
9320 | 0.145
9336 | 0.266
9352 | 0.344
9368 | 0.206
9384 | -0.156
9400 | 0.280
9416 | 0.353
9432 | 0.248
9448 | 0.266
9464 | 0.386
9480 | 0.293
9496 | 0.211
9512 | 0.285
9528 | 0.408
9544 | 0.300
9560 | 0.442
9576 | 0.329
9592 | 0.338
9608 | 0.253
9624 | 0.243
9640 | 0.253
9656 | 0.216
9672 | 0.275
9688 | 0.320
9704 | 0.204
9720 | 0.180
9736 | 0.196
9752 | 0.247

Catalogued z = 2.183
